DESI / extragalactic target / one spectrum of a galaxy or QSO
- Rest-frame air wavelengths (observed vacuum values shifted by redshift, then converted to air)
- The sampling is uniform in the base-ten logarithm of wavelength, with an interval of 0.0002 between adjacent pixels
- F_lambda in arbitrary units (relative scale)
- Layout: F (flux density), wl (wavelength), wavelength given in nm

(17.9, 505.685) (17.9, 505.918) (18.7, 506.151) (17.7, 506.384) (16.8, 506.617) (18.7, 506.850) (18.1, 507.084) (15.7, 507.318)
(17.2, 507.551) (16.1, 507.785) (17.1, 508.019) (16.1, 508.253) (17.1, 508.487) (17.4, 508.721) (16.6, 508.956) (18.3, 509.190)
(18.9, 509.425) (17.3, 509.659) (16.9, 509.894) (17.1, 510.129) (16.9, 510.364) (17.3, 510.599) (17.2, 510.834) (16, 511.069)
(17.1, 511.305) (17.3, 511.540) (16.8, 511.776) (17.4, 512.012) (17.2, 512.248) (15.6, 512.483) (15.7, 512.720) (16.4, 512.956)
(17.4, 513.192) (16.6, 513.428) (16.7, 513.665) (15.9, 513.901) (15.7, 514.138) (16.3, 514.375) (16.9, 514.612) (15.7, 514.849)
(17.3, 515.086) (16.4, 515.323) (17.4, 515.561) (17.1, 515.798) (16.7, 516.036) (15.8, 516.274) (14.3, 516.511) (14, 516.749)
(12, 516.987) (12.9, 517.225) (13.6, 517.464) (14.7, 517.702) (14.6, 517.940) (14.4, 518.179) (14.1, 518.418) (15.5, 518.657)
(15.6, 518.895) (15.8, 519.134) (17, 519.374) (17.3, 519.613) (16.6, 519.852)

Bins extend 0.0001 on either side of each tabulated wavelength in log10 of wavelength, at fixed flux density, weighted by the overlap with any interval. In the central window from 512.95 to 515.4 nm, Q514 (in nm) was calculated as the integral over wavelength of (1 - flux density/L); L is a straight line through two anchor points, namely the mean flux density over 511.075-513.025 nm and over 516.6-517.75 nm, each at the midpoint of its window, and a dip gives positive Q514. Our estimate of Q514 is -0.193 nm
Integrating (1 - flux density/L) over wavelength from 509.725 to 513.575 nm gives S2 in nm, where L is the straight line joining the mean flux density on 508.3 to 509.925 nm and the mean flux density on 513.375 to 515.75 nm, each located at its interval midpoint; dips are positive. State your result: 0.05 nm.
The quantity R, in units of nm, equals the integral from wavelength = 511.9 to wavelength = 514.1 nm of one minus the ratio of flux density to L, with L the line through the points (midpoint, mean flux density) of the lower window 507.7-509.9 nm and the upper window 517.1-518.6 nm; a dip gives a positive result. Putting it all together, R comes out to -0.10 nm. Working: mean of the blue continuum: 17.2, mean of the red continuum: 14.1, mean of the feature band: 16.5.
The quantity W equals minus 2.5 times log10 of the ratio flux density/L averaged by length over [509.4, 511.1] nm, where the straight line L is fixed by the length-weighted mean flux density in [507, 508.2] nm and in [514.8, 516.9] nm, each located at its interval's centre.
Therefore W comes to -0.042 mag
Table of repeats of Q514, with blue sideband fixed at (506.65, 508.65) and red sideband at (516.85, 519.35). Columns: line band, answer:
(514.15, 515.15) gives -0.07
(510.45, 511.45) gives -0.04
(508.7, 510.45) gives -0.10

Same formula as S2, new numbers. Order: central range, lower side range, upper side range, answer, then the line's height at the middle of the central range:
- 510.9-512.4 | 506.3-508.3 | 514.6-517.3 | -0.06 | 16.3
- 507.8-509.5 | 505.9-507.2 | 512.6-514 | 0.03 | 17.5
